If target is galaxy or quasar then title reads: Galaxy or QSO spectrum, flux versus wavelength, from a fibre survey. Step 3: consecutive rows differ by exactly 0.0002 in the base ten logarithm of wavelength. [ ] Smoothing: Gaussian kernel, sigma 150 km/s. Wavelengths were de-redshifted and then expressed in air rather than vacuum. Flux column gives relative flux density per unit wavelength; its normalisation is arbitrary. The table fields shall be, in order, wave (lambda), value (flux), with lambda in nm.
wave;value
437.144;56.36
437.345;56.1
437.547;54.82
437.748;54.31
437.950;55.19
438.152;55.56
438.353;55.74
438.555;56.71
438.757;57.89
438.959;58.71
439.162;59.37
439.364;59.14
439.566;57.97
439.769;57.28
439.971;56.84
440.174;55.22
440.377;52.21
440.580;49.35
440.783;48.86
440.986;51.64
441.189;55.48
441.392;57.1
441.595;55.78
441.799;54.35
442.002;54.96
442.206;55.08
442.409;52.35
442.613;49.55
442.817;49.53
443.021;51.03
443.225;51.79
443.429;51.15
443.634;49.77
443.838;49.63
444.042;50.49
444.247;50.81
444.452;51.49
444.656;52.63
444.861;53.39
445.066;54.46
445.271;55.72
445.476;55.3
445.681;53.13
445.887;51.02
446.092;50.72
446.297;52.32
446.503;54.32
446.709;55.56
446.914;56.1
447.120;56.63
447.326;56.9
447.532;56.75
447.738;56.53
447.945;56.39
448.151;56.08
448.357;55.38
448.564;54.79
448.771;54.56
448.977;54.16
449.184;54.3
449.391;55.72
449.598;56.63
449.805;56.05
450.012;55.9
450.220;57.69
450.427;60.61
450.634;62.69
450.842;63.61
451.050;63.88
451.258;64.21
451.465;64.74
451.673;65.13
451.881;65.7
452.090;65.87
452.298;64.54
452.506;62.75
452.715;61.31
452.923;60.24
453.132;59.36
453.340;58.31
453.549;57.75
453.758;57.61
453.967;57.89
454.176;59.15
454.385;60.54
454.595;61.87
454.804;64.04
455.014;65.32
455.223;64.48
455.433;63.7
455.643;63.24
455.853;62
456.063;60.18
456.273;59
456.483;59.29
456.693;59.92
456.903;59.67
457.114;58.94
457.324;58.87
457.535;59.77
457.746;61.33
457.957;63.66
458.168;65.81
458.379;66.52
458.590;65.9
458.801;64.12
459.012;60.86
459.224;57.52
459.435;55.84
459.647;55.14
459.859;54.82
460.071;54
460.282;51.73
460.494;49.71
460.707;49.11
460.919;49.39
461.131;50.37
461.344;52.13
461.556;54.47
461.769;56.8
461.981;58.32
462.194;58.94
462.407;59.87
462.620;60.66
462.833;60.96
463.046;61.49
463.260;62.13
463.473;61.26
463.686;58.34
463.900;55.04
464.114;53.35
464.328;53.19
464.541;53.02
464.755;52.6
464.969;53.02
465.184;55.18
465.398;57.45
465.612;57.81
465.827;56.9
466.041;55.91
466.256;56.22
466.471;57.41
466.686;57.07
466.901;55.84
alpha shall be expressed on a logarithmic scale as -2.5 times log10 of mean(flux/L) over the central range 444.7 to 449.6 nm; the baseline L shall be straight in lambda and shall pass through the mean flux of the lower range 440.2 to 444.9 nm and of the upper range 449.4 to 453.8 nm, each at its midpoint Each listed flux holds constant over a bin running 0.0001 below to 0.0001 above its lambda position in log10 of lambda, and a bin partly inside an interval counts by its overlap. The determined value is 0.04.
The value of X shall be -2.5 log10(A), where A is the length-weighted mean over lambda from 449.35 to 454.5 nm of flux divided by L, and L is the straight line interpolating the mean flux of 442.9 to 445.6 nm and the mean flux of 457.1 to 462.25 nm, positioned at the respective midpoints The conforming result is -0.114 mag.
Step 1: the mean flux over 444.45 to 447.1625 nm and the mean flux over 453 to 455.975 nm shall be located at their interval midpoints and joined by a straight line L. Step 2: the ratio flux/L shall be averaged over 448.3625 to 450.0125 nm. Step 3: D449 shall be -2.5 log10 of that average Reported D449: 0.03 mag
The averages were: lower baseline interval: 53.8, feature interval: 55.2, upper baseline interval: 61.1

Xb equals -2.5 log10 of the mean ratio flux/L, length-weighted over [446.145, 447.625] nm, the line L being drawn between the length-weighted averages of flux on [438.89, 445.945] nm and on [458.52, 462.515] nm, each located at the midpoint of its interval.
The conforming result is -0.03 mag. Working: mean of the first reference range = 53.5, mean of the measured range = 55.4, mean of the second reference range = 55.6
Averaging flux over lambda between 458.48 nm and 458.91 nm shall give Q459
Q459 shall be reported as 65.1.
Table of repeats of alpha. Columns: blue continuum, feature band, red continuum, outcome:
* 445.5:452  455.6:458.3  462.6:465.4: -0.07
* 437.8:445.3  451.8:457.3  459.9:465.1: -0.12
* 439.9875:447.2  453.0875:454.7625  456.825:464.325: -0.06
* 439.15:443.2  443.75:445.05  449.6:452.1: 0.10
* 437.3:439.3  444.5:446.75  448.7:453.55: 0.10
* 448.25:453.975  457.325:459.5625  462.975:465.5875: -0.07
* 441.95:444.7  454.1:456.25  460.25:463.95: -0.15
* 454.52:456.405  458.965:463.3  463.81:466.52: 0.05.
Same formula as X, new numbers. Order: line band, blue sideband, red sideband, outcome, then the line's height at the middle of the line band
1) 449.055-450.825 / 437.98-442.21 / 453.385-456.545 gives 0.03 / 59.2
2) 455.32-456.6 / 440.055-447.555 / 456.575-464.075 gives -0.08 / 56.7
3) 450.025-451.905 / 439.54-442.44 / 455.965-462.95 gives -0.12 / 56.3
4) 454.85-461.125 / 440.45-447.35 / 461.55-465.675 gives -0.06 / 56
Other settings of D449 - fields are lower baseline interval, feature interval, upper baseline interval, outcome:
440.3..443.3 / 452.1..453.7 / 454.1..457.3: -0.02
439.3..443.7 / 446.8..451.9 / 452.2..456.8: -0.01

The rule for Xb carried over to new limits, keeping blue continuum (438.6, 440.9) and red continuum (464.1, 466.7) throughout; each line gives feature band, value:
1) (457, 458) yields -0.09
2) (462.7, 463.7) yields -0.11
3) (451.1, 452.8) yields -0.16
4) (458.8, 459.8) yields -0.05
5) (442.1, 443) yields 0.08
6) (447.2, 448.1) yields -0.02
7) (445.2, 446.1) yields 0.05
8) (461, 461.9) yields 0.04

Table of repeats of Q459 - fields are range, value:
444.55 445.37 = 54.1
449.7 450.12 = 55.9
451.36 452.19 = 65.4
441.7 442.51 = 54.2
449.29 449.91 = 56.2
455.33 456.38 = 61.6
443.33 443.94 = 50.2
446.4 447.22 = 55.7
